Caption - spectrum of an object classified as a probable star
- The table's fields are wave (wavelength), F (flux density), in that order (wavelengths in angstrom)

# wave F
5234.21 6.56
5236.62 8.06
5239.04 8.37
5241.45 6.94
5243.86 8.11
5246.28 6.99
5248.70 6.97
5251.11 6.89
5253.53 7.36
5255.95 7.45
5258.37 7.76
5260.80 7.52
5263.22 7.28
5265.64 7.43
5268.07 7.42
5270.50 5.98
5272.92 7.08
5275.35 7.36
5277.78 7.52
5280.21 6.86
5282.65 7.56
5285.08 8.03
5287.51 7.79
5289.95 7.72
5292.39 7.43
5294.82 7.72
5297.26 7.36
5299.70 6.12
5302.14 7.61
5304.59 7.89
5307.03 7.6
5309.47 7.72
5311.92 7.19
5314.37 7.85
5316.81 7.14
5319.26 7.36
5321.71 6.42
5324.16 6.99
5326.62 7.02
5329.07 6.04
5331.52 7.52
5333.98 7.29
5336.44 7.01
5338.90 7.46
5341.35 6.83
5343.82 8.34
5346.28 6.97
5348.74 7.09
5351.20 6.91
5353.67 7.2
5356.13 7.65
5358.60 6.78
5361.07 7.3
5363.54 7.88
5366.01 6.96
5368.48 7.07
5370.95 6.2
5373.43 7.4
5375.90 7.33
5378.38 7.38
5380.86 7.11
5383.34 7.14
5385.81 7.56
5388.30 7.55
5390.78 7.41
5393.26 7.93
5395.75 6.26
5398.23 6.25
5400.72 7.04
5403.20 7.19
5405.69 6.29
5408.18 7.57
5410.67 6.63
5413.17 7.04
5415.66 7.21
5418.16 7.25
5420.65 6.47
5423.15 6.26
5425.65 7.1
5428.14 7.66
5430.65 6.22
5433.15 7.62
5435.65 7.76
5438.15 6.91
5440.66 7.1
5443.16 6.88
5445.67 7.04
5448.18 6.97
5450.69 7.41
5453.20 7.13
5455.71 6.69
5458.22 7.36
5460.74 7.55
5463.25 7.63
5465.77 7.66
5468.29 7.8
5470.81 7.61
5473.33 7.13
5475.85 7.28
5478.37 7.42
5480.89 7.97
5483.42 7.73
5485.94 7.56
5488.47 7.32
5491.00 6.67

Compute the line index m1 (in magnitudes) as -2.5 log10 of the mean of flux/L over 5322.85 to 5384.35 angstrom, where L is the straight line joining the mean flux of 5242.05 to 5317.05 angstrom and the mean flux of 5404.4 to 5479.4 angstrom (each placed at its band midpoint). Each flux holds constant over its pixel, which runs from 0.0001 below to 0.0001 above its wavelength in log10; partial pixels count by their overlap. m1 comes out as 0.02 mag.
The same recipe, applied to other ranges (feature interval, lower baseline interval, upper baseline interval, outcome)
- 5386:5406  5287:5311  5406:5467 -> 0.03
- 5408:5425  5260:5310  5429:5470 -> 0.06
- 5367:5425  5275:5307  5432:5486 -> 0.06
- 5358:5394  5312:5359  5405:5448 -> -0.03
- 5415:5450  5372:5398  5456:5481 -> 0.05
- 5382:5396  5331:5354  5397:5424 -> -0.06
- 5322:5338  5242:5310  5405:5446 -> 0.04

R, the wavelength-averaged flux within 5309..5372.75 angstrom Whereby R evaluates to 7.16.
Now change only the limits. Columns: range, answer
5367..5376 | 6.96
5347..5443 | 7.09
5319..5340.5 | 6.99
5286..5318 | 7.48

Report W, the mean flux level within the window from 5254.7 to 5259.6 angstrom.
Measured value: 7.59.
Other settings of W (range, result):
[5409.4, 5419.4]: 7.03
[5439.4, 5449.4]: 7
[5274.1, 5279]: 7.44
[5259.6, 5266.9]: 7.41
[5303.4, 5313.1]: 7.6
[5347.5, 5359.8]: 7.13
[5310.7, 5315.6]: 7.53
